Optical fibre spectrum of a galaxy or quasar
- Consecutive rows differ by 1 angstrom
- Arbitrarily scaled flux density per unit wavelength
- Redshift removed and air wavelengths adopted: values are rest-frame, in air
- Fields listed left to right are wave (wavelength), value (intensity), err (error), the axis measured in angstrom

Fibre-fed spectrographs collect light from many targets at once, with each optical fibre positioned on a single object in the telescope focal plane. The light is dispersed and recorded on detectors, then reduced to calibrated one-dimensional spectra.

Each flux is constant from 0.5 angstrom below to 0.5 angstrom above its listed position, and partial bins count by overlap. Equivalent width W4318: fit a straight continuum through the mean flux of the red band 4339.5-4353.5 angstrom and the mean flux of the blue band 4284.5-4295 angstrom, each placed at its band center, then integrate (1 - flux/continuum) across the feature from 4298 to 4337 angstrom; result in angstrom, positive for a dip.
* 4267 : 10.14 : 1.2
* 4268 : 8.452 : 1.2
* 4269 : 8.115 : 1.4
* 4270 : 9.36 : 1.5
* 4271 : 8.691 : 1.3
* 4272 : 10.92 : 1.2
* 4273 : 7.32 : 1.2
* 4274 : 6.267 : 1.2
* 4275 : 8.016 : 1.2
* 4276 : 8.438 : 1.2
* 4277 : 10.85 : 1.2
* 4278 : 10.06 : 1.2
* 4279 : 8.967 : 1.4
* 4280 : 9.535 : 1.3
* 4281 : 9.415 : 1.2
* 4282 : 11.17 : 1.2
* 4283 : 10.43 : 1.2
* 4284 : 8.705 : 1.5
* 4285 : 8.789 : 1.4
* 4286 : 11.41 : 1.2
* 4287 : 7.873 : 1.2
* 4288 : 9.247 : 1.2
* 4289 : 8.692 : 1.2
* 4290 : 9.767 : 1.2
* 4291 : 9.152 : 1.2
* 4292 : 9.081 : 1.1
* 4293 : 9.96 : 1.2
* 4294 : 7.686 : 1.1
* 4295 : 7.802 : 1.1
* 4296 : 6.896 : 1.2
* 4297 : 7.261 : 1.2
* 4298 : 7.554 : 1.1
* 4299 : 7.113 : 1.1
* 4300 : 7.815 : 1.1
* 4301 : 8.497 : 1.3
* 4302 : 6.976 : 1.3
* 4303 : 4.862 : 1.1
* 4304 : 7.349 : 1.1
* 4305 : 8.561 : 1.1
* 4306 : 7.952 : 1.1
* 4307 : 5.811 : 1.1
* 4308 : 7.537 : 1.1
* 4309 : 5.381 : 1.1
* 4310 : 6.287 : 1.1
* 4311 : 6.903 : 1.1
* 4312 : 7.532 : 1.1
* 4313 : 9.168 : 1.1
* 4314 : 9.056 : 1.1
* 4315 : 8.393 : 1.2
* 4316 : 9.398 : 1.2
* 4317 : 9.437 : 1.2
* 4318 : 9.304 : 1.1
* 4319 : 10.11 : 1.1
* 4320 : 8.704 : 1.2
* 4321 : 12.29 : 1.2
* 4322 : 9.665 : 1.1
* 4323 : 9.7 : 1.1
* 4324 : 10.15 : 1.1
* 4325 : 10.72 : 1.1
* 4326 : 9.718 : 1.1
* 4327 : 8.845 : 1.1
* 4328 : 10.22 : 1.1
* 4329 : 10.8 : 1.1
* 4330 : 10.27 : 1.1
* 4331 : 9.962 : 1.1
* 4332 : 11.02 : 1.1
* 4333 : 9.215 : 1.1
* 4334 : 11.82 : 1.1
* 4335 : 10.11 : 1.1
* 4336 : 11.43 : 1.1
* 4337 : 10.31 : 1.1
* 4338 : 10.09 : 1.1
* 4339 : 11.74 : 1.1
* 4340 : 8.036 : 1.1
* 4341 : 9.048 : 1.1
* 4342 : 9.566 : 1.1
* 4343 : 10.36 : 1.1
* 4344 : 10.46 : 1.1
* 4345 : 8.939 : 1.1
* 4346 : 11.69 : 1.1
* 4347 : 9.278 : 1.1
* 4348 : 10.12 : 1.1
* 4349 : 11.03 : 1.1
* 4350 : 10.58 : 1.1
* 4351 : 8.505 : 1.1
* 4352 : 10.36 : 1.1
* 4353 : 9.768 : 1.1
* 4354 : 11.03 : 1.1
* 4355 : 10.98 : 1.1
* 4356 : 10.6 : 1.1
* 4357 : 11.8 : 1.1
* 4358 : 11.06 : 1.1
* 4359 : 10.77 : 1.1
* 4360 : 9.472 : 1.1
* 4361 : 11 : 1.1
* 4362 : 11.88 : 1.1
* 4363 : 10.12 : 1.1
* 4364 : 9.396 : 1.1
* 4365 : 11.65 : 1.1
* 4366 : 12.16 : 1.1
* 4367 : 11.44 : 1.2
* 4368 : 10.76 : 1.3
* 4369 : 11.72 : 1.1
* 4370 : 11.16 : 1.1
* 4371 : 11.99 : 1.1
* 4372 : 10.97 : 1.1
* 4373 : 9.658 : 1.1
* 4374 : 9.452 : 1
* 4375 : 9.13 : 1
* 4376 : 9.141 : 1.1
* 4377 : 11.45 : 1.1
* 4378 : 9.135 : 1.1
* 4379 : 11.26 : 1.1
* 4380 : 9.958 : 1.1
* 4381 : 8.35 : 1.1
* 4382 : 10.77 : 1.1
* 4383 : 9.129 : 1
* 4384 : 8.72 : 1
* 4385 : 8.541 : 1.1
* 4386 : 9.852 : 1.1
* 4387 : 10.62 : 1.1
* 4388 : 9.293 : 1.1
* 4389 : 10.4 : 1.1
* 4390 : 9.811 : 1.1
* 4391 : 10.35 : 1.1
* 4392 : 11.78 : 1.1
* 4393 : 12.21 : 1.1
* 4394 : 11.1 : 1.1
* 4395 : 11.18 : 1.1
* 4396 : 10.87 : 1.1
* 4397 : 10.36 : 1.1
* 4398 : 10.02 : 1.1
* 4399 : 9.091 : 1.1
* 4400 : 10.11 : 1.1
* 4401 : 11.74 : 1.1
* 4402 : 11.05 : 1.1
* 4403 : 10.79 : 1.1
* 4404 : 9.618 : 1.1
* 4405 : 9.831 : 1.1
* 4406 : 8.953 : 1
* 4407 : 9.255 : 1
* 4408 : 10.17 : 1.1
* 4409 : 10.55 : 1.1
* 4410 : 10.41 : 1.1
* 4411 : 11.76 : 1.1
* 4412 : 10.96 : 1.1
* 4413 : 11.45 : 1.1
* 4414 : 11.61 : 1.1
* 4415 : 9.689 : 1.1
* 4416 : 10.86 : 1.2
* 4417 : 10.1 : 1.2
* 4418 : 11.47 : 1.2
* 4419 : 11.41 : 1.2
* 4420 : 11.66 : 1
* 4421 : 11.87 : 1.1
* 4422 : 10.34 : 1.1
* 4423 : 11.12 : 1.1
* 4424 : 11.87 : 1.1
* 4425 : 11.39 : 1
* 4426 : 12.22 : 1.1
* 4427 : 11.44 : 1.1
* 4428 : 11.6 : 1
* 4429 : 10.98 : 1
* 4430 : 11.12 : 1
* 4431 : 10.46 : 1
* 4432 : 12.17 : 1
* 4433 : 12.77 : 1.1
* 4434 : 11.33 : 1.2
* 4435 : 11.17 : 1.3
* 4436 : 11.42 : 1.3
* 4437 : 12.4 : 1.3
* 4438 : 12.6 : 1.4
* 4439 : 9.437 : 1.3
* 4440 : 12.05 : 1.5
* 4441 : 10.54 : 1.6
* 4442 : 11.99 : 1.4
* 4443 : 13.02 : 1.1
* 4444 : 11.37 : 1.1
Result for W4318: 2.4 angstrom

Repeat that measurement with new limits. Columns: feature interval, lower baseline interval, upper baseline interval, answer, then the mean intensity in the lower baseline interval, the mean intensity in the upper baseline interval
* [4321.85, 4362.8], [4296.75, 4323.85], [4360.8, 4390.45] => -5.0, 8.13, 10.3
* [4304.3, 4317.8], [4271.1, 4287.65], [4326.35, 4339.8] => 2.9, 9.25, 10.4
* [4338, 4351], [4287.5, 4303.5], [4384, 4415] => -1.2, 8.02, 10.4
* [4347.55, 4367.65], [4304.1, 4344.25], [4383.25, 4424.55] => -1.7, 9.35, 10.5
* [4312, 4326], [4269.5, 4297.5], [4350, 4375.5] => 0.2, 8.99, 10.7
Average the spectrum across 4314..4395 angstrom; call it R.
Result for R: 10.3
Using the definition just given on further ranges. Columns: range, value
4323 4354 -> 10.1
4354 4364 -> 10.8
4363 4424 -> 10.5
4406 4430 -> 11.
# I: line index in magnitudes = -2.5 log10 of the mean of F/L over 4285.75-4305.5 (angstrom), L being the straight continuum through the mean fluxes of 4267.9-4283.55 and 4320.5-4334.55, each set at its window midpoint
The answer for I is 0.18 mag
